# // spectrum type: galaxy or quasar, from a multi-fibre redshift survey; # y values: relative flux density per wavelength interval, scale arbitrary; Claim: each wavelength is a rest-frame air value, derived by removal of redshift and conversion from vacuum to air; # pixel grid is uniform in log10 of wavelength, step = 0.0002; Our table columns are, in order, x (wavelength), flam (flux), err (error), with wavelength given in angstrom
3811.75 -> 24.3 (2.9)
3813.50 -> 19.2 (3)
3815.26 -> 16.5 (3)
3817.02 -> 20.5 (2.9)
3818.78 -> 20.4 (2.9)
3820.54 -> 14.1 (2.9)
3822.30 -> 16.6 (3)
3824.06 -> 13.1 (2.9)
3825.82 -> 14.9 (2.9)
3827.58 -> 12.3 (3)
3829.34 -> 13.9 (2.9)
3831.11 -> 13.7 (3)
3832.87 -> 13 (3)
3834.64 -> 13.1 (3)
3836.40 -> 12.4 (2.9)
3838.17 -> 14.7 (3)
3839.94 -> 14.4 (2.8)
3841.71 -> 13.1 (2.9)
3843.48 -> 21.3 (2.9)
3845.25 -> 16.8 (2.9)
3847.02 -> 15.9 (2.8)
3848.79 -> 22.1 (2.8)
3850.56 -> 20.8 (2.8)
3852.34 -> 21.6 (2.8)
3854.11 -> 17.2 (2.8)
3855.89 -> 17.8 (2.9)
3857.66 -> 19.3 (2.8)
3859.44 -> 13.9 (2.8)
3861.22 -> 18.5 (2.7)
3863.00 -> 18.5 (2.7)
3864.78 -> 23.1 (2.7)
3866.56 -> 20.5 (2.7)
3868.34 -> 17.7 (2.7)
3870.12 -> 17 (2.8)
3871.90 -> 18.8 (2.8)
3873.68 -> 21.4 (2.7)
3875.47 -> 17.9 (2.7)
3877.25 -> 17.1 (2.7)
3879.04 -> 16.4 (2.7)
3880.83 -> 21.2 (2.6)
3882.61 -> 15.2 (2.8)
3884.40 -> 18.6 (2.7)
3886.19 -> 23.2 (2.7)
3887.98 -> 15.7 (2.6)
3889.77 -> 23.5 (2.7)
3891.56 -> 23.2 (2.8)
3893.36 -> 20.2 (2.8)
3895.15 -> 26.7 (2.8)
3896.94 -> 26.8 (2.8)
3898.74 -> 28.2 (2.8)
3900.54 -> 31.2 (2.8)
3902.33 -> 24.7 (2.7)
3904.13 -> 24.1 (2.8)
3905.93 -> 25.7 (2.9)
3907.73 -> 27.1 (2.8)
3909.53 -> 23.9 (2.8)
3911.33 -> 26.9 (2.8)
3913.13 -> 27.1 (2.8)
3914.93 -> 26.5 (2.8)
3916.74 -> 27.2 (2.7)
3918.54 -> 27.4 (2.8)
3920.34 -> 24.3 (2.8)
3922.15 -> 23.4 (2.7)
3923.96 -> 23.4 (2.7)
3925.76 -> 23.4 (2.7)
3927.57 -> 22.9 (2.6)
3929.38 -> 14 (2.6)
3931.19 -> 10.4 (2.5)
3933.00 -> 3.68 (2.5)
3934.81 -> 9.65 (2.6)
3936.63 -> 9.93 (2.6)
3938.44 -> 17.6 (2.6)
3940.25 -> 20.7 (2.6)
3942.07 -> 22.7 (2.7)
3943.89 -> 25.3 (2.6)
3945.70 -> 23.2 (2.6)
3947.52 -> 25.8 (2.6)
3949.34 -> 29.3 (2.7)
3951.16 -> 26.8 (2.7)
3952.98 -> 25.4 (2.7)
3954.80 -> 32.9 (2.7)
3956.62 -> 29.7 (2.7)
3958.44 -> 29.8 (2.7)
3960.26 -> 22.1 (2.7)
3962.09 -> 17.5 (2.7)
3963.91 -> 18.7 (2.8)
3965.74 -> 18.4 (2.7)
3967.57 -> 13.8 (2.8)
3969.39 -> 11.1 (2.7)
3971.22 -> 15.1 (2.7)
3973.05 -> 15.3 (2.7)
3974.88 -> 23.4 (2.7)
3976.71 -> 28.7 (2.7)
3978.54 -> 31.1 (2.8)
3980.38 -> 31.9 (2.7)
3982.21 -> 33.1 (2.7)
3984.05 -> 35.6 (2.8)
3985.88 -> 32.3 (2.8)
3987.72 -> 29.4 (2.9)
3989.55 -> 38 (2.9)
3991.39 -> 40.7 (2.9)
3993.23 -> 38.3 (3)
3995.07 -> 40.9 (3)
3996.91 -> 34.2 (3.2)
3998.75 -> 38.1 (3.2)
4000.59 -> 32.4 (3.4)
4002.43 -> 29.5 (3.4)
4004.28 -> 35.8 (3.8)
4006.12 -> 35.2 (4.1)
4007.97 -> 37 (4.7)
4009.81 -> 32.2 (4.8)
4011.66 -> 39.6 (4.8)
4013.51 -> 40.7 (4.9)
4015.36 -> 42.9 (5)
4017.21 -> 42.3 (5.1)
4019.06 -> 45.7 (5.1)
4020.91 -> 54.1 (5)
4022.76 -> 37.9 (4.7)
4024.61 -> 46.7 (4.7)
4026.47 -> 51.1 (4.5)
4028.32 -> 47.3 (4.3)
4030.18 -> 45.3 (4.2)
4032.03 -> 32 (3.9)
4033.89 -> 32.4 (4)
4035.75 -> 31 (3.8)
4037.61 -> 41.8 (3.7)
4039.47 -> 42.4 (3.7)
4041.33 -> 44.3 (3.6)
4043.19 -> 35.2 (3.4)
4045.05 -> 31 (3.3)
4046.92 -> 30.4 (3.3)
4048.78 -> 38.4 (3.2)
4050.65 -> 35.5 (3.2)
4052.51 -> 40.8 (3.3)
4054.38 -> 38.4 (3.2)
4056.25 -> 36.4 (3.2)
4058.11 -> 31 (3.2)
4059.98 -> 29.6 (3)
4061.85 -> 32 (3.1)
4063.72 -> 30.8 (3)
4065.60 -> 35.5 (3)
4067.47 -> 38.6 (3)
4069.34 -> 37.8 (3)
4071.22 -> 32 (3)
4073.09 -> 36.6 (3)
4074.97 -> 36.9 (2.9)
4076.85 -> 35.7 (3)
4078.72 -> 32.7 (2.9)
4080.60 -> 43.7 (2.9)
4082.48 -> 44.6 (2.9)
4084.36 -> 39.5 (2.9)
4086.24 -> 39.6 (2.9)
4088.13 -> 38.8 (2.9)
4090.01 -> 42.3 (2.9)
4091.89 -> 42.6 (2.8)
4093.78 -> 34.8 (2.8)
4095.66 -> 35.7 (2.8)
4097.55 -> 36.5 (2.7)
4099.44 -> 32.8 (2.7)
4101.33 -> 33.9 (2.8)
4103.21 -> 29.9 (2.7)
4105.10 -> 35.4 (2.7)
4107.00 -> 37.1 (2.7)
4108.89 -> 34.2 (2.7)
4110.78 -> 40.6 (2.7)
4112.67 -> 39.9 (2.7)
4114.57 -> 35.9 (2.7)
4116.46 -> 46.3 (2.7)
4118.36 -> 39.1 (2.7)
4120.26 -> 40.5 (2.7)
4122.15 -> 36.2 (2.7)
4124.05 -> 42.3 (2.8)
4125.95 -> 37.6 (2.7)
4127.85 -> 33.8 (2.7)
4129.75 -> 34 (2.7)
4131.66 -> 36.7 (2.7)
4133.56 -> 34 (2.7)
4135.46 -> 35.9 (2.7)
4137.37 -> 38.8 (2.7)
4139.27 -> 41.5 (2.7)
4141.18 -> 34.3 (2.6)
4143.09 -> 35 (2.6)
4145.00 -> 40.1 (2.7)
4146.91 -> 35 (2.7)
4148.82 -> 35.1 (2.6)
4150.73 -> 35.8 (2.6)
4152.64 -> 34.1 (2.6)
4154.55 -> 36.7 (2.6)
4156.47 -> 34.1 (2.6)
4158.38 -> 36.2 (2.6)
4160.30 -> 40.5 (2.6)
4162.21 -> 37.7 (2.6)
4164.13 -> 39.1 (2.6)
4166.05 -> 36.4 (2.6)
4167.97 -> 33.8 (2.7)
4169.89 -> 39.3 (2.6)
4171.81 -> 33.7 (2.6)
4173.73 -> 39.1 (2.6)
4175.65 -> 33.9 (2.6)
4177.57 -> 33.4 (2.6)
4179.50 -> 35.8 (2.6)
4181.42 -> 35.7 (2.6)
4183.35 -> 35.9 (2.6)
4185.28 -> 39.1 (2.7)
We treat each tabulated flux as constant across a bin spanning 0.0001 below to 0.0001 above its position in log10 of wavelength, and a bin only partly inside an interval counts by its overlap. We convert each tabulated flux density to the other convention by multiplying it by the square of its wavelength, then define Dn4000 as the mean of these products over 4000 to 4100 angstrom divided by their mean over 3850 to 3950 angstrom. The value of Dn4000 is 1.9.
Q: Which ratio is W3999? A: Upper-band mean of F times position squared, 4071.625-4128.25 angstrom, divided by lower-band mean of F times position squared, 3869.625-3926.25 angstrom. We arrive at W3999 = 1.8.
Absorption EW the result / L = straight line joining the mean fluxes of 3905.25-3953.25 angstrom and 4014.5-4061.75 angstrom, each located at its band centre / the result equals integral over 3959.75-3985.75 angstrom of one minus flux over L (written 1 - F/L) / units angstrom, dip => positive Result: 5.57 angstrom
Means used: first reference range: 21.9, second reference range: 39.2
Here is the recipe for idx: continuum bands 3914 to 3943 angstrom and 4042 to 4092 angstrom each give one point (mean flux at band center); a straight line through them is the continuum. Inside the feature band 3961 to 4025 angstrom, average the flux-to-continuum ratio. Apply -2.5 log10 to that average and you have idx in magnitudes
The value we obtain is -0.170 mag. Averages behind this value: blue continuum 19.2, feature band 32.4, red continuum 36.5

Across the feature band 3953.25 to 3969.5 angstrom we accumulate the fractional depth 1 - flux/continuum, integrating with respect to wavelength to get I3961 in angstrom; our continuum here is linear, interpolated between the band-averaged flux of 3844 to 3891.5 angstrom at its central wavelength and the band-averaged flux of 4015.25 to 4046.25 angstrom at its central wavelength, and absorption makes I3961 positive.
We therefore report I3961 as 4.8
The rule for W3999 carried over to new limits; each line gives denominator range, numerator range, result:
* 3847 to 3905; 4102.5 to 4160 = 2.03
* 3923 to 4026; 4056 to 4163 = 1.37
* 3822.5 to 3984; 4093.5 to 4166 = 1.99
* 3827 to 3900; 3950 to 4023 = 1.80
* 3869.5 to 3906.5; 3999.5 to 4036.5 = 1.94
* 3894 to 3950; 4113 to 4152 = 1.84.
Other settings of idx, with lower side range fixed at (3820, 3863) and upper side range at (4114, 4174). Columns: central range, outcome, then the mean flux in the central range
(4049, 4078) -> -0.12 mag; 35.2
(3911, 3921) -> -0.24 mag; 26.6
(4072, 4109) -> -0.12 mag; 37.2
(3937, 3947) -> 0.08 mag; 21.4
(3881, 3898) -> -0.11 mag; 21.5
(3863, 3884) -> -0.03 mag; 18.7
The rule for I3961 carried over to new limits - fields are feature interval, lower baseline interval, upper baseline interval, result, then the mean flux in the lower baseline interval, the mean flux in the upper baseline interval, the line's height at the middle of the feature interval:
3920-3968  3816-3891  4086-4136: 6.86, 17.4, 37.3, 24.4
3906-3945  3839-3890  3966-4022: 6.48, 18.5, 33.2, 25.4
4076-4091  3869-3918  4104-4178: -2.64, 22.8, 37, 33.7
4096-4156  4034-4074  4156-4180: -0.94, 35.6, 36.4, 36.1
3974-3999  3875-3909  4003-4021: 1.56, 22.5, 39.7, 36.1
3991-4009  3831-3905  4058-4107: -3.83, 19.4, 36.2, 29.7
